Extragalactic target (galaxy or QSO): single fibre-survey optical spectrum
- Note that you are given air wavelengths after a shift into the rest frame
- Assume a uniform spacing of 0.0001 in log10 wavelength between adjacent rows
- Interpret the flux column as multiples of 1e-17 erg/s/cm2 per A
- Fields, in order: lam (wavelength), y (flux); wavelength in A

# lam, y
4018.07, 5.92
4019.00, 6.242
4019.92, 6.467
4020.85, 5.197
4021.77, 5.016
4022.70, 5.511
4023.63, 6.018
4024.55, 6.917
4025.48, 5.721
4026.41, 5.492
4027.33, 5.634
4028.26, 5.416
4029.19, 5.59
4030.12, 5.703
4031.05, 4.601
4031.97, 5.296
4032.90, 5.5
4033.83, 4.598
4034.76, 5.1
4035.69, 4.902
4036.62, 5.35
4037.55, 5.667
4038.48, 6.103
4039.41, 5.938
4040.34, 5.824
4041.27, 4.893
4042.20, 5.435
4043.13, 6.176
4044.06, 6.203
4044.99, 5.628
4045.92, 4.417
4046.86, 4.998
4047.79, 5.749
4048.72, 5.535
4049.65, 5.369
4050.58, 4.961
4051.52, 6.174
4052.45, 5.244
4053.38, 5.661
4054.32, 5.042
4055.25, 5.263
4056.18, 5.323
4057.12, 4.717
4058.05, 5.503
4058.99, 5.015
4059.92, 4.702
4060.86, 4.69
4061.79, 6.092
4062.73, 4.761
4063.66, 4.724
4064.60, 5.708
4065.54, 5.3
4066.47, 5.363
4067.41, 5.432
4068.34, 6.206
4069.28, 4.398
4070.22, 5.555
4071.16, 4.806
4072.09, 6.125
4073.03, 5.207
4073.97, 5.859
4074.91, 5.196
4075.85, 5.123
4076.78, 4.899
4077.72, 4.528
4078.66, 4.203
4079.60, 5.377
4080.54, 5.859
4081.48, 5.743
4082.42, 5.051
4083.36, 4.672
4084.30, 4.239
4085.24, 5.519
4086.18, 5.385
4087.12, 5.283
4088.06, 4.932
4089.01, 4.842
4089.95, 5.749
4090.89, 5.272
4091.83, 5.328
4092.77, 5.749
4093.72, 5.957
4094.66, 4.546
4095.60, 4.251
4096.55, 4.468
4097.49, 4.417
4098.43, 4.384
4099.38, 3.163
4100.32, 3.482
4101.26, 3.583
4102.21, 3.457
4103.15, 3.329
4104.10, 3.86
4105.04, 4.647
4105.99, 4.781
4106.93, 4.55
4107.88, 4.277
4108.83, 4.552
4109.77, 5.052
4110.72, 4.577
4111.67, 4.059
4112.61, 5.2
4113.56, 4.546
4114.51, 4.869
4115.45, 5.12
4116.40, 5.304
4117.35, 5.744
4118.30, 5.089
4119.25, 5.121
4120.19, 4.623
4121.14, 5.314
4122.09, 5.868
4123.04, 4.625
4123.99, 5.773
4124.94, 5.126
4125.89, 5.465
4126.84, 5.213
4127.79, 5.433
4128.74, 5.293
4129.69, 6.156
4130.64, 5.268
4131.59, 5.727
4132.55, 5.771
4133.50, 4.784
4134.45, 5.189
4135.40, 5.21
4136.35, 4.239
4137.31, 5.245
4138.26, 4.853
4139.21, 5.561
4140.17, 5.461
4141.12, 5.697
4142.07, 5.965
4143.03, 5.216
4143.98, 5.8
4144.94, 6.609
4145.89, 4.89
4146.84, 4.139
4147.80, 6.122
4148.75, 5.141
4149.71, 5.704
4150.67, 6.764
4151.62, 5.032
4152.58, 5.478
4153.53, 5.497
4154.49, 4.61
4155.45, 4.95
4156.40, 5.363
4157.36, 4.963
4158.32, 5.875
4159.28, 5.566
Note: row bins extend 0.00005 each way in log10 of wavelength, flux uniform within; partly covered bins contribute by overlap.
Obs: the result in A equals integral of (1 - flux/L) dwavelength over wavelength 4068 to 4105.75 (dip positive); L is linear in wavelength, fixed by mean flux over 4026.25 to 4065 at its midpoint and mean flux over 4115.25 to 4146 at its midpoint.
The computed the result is 3.5 A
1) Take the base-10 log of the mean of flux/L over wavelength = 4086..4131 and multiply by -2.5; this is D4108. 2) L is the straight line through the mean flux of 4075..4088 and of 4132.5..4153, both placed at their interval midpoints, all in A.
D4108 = 0.08 mag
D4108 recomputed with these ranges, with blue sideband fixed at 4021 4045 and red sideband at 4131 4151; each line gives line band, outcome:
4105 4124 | 0.11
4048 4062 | 0.05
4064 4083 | 0.04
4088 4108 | 0.21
